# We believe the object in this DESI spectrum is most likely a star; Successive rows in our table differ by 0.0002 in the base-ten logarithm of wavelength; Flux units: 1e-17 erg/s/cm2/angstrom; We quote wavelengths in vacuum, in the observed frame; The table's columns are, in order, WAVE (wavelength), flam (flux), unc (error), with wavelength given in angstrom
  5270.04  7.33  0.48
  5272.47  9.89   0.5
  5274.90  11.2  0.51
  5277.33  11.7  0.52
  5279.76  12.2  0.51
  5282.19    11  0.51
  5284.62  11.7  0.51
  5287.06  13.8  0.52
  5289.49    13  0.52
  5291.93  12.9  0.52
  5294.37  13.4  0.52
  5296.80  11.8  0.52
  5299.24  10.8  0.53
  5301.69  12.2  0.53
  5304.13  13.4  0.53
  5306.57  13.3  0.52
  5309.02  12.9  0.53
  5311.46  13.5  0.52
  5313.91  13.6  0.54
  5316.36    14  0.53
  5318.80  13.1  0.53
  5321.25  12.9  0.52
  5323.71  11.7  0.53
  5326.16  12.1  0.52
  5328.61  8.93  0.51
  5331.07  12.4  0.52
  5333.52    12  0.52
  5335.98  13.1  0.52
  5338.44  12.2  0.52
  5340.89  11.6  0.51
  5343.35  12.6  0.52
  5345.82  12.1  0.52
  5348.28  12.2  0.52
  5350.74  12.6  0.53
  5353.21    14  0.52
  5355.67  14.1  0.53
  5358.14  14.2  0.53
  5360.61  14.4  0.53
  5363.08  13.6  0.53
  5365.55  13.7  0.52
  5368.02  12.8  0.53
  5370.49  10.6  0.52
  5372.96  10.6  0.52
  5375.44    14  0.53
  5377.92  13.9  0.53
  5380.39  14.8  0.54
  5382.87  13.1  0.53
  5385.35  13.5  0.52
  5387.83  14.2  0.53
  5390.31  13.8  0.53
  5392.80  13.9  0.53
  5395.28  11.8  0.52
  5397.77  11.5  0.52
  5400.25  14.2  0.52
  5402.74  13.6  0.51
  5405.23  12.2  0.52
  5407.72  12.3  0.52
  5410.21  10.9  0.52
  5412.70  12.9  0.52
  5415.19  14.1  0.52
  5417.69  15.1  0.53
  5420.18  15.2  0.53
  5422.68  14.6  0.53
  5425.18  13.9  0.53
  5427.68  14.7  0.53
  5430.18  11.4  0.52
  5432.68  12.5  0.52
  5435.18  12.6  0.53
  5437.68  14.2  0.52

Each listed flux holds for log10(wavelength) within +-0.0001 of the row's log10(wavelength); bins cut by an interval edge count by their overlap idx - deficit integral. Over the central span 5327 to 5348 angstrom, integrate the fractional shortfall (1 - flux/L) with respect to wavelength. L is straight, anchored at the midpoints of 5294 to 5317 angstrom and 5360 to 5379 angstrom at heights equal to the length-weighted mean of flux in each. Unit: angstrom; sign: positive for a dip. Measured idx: 1.6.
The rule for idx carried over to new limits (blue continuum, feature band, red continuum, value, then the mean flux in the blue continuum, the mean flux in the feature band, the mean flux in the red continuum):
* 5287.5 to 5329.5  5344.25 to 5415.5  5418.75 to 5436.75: 0.65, 12.6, 13.1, 13.6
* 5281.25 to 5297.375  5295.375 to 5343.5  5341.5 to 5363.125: 1.80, 12.6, 12.4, 13.2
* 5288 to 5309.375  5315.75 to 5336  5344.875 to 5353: 0.70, 12.6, 12.1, 12.5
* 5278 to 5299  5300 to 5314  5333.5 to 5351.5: -0.77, 12.4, 13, 12.3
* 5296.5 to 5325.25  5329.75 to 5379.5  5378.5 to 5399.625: 1.04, 12.8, 12.8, 13.4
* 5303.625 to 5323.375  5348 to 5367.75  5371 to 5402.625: -0.58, 13.3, 13.6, 13.2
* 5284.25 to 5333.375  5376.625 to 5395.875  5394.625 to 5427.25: -0.81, 12.6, 13.7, 13.3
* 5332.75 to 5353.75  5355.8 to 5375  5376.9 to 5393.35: 0.33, 12.4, 13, 13.9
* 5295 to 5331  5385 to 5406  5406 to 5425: 0.24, 12.5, 13.2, 13.6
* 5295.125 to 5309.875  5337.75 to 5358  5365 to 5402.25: 0.04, 12.4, 12.8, 13.1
